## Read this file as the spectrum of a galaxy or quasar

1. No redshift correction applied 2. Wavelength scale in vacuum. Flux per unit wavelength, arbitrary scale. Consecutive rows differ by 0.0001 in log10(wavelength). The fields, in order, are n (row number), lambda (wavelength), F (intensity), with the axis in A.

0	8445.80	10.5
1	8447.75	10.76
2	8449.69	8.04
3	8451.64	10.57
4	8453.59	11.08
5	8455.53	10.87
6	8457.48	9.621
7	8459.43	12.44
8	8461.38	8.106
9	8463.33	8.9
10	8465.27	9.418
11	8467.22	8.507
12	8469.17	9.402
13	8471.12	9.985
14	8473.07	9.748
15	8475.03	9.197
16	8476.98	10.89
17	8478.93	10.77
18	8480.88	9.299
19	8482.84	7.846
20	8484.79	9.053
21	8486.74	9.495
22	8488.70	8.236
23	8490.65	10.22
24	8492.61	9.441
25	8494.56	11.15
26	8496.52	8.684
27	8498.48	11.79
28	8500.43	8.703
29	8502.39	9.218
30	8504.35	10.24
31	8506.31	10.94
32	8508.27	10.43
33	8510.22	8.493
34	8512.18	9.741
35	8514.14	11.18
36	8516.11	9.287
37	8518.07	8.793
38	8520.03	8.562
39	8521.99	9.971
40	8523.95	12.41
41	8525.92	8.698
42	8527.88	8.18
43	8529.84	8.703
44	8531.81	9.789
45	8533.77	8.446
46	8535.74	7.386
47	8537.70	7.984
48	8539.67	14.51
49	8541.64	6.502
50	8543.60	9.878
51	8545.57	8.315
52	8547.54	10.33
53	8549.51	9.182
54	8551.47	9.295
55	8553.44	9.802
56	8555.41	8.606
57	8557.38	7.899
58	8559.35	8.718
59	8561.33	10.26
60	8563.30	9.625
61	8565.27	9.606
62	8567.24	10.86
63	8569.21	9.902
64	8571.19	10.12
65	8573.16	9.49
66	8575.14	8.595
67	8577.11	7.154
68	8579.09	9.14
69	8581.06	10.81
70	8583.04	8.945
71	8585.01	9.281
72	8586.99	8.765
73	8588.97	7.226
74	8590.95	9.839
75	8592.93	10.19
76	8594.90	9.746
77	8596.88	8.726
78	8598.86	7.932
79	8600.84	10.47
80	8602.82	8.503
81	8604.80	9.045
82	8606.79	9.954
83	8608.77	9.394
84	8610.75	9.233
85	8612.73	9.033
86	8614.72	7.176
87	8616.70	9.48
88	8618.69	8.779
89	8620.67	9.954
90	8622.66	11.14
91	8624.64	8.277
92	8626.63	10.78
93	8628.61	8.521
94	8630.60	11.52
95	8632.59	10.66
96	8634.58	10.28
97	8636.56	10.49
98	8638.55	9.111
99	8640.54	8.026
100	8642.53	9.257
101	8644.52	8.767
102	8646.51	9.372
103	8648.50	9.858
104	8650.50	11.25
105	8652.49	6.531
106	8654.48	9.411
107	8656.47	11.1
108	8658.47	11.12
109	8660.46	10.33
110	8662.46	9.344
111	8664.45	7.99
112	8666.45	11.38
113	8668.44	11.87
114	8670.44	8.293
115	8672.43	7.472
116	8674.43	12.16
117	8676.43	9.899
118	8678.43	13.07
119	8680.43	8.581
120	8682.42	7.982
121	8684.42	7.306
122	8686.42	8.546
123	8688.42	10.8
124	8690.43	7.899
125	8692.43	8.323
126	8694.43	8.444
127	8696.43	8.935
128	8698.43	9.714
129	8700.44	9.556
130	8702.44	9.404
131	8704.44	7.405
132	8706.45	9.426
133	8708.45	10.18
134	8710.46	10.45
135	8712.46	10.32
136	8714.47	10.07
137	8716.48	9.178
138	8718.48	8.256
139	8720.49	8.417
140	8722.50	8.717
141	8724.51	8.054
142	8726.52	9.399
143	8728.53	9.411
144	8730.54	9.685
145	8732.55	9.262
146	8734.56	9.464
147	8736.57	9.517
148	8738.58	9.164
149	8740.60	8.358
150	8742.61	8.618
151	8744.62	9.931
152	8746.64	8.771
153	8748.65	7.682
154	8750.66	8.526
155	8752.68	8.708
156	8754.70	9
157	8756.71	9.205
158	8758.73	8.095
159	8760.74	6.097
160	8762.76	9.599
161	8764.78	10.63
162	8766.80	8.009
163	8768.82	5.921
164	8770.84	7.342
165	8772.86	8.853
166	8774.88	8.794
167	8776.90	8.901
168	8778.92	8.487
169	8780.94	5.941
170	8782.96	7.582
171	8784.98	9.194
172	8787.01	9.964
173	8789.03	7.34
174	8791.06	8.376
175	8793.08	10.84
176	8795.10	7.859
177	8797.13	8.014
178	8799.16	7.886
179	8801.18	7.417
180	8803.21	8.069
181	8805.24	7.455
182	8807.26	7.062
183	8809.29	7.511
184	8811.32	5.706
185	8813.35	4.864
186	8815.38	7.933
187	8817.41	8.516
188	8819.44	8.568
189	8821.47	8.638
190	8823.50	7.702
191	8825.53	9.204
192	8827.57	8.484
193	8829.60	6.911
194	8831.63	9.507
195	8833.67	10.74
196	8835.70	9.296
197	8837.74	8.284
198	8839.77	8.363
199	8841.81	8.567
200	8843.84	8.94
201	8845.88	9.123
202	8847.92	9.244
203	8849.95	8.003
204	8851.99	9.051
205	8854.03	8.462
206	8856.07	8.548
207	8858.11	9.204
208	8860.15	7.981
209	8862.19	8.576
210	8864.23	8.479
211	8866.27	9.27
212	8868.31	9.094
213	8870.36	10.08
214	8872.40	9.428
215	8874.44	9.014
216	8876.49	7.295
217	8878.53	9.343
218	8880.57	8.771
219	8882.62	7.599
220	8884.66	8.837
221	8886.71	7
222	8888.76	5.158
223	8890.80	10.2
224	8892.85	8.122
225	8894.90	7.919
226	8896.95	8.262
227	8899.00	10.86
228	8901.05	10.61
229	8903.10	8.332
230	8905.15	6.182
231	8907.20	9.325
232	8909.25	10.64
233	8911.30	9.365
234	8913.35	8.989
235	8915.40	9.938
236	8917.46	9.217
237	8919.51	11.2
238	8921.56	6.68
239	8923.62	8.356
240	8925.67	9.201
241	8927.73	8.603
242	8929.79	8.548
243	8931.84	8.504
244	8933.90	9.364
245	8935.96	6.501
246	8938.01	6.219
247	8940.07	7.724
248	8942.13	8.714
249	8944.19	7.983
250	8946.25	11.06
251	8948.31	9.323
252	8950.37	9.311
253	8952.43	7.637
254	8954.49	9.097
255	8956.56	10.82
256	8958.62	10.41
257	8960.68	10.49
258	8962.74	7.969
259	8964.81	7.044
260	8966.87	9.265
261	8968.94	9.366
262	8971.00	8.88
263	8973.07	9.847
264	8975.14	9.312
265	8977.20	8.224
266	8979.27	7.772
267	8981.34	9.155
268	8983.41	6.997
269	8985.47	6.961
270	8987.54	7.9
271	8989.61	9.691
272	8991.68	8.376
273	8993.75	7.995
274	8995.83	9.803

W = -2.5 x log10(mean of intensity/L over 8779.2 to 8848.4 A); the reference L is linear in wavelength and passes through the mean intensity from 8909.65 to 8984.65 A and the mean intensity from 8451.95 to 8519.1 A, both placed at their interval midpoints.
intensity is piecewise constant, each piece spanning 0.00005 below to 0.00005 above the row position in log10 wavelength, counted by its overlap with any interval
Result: 0.11 mag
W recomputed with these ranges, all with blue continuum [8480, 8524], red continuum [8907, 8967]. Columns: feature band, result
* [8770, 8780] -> 0.09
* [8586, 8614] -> 0.04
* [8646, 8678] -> -0.06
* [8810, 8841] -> 0.12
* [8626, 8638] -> -0.10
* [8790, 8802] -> 0.09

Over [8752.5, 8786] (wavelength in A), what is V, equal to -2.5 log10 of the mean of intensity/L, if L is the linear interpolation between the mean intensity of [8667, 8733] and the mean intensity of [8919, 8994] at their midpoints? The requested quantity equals 0.110 mag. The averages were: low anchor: 9.3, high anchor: 8.65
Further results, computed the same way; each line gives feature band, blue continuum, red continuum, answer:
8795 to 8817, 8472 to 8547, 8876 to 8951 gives 0.22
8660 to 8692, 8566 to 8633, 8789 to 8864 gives -0.06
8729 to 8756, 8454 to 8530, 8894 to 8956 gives 0.02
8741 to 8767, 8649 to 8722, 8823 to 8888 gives 0.05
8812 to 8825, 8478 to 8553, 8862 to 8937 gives 0.15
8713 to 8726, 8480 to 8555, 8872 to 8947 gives 0.02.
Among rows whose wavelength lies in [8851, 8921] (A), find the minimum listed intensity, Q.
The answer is 5.158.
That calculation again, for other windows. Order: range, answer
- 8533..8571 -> 6.502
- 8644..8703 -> 6.531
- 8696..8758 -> 7.405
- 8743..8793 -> 5.921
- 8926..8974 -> 6.219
